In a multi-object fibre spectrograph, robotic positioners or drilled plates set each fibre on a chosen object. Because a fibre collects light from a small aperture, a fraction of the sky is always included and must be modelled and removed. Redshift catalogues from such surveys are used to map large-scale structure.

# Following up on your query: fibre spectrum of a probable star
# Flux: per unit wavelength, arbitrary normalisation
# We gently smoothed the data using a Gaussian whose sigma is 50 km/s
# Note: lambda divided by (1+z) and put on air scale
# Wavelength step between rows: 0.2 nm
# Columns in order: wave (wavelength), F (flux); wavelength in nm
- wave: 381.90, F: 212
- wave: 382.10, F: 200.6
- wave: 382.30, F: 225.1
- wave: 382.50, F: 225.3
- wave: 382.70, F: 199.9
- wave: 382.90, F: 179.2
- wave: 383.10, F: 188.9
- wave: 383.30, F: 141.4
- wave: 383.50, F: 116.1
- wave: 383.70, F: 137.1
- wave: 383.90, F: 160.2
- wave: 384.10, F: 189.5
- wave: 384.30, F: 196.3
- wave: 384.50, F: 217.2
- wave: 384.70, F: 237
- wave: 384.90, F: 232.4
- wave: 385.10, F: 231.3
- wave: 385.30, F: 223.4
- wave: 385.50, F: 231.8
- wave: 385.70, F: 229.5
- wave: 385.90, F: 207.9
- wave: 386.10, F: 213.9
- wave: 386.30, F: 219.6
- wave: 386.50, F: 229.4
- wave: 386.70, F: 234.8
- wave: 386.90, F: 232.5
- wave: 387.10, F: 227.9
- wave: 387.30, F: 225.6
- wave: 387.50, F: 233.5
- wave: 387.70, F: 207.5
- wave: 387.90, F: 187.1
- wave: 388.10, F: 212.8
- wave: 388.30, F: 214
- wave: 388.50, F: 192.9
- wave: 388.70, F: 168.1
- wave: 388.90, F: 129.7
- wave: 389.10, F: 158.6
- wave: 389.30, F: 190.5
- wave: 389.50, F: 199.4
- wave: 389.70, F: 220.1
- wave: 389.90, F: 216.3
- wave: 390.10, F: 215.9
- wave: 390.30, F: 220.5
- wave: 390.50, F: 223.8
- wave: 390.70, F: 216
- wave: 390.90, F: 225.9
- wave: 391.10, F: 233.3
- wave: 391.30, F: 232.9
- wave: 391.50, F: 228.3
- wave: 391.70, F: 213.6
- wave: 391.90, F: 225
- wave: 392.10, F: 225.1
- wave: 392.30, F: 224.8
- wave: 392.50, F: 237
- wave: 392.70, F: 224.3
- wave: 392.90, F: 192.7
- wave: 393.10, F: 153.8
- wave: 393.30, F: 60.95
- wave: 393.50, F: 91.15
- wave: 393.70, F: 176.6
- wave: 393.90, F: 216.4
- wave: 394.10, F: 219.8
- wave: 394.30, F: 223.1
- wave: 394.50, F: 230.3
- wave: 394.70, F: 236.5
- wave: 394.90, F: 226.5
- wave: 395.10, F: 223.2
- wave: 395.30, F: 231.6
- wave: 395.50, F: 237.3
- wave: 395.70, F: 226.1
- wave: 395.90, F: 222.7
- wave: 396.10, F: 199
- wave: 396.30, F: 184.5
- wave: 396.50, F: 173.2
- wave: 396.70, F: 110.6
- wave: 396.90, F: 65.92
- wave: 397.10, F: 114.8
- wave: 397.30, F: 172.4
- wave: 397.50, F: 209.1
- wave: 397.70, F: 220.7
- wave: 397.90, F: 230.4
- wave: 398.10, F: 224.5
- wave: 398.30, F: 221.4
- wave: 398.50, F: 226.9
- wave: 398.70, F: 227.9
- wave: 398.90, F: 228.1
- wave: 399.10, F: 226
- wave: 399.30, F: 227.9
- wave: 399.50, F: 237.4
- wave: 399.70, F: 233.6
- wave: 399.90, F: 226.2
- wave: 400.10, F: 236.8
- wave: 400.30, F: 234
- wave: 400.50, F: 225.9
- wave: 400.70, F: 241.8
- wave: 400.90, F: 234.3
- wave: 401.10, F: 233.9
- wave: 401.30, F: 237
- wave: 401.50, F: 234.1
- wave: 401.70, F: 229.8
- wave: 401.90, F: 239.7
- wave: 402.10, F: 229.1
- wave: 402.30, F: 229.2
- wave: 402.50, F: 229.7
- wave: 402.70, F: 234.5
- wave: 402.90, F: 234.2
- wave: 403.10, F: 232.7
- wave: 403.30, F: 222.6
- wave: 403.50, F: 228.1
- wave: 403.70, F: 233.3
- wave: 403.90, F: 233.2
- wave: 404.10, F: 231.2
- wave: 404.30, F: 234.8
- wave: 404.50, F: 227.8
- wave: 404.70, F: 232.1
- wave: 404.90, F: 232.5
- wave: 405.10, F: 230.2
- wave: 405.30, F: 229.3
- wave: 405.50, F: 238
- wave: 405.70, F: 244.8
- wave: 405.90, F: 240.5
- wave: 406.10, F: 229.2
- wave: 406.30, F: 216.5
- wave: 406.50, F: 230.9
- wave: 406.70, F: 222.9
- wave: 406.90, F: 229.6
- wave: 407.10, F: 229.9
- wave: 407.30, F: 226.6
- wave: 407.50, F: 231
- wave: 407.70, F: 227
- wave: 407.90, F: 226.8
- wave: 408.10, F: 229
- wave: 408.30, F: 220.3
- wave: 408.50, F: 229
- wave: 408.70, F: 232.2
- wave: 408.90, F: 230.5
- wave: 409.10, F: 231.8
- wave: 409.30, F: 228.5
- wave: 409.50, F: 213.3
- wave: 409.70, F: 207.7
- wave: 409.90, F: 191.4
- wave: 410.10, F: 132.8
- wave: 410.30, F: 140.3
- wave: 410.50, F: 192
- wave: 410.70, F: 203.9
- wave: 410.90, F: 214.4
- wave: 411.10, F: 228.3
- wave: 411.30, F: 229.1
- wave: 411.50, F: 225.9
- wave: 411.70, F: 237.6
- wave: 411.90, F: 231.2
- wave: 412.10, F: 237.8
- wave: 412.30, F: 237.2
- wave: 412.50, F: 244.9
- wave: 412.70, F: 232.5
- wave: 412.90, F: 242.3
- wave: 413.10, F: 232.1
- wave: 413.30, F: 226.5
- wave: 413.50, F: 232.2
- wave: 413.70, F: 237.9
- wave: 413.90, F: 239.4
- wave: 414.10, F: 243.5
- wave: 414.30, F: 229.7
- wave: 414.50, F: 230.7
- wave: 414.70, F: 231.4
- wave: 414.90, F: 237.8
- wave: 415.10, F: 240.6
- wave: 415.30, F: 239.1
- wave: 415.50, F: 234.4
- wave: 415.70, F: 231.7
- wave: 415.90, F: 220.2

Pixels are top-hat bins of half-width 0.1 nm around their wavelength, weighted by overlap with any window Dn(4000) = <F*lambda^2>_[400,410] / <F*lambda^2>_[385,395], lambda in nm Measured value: 1.2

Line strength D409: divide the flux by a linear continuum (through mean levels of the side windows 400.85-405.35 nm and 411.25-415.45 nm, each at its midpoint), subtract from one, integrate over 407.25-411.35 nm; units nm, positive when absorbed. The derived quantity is 0.38 nm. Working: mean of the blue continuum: 232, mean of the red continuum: 235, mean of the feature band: 212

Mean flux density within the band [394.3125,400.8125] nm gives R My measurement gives 211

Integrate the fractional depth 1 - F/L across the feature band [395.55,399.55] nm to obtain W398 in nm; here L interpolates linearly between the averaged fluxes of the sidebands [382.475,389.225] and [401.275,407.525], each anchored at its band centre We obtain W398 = 0.41 nm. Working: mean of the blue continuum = 201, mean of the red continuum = 231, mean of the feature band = 197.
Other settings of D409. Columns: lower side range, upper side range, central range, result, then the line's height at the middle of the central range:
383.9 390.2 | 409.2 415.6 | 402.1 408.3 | -0.323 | 219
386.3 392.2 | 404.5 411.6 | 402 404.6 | -0.153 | 218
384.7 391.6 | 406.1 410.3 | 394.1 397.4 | 0.341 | 215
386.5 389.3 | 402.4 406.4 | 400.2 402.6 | -0.072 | 226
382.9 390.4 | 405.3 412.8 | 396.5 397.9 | 0.364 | 211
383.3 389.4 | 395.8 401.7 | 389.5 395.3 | -0.087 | 206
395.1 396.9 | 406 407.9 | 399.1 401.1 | -0.269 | 205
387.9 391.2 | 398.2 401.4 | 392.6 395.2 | 0.293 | 214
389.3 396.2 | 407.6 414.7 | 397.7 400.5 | -0.192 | 214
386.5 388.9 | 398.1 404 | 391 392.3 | -0.061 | 216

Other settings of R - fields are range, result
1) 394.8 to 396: 228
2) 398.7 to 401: 232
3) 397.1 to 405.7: 228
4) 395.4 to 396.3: 217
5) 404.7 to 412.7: 222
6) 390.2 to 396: 210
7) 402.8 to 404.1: 231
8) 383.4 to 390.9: 206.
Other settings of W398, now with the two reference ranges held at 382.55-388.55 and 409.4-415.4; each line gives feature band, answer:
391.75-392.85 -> -0.082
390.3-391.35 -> -0.085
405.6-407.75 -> -0.113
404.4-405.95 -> -0.118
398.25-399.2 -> -0.057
